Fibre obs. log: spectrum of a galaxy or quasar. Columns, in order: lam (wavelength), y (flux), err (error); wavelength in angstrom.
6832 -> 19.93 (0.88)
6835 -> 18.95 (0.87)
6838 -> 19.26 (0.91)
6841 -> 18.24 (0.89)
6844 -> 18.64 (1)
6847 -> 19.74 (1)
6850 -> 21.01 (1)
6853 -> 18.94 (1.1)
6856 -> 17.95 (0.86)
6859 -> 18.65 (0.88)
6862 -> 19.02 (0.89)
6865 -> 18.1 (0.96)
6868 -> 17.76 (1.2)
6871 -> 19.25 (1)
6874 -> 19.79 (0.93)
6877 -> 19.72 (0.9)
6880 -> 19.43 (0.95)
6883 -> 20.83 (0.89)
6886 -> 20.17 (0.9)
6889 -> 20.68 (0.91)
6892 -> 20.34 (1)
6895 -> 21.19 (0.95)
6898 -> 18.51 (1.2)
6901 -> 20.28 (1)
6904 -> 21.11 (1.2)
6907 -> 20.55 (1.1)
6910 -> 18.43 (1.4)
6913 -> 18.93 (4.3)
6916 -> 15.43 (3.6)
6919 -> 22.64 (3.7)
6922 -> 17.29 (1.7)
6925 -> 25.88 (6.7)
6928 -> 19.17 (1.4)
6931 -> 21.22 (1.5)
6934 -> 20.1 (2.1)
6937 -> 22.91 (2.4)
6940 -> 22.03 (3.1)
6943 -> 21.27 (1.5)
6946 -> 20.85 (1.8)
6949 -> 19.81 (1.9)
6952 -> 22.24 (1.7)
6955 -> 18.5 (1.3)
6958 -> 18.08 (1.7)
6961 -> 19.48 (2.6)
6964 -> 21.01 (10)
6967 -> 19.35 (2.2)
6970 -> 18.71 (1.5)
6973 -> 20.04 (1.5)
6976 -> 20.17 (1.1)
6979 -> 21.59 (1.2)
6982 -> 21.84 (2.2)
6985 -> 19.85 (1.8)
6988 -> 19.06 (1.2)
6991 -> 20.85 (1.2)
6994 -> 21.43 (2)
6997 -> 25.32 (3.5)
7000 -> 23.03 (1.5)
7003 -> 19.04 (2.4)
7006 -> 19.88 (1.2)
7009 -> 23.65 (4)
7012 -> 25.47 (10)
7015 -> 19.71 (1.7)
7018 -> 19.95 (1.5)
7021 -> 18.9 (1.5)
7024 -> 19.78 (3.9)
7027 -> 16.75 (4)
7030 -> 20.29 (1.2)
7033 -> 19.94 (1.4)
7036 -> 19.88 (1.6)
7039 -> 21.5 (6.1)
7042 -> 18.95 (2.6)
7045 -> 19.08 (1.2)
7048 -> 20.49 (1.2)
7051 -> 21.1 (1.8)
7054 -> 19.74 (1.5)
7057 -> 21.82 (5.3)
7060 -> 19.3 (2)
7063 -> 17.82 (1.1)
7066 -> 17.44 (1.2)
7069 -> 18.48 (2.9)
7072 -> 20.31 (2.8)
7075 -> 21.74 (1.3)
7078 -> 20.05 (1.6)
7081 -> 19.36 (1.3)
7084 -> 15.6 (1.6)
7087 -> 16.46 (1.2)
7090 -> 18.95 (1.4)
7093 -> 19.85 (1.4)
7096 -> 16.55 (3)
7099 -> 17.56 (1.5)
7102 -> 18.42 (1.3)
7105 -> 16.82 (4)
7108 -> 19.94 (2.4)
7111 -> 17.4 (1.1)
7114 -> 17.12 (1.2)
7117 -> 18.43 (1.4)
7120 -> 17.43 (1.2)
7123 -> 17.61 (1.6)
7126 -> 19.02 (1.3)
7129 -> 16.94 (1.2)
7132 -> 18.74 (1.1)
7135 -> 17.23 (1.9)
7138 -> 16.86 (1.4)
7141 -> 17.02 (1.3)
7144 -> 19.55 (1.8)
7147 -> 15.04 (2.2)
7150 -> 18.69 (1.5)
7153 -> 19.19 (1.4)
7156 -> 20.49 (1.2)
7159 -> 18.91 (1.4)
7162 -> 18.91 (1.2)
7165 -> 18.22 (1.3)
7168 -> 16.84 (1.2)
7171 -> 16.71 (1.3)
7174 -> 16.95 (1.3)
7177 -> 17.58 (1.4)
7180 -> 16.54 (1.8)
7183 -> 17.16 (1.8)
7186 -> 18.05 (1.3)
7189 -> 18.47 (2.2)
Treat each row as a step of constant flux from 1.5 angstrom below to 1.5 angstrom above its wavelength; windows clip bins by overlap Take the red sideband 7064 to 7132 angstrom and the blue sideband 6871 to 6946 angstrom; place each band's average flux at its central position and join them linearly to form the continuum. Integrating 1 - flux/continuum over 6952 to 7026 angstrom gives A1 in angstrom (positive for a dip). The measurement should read -4.51 angstrom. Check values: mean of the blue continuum 20.3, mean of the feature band 20.6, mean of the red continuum 18.3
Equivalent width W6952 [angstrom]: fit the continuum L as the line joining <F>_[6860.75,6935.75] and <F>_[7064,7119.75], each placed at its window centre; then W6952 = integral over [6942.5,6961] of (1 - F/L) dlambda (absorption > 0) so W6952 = -0.6 angstrom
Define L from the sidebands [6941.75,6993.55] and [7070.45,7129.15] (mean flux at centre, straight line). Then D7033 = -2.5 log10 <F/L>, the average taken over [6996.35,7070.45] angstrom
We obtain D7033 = -0.05 mag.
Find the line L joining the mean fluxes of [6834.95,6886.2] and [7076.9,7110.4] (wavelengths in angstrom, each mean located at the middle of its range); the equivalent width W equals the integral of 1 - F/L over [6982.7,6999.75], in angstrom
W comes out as -2.65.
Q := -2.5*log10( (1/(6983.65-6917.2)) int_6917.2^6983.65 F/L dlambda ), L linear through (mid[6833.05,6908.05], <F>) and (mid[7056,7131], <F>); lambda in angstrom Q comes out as -0.08 mag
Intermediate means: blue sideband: 19.5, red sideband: 18.4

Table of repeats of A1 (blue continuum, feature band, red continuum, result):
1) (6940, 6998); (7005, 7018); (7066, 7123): -1.5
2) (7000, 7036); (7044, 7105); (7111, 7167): 1.1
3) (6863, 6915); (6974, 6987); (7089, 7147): -1.2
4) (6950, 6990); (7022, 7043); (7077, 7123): -0.6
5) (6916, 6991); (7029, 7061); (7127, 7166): -1.4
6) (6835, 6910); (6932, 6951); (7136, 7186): -2.1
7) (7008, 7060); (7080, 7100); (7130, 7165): 1.6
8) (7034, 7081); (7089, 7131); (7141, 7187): 1.9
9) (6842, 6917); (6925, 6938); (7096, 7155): -1.6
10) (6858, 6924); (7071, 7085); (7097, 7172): -0.9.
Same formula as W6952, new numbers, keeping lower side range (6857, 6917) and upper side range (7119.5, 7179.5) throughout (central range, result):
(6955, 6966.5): -0.2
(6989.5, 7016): -4.7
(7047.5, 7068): -1.3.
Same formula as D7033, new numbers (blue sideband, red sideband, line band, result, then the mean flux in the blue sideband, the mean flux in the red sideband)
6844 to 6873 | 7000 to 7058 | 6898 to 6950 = -0.05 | 18.9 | 20.4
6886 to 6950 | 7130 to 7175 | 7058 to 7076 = -0.02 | 20.4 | 18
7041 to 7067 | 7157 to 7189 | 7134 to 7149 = 0.06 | 19.6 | 17.7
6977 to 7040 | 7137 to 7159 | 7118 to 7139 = 0.05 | 20.8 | 18.2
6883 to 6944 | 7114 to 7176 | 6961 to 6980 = -0.01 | 20.4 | 17.9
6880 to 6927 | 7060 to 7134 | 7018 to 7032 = -0.01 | 20.1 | 18.3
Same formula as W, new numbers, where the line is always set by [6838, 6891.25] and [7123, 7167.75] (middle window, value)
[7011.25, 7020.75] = -1.20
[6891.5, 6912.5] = -0.92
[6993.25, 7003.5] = -2.09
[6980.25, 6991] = -0.89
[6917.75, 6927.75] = -1.32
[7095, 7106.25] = 0.58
